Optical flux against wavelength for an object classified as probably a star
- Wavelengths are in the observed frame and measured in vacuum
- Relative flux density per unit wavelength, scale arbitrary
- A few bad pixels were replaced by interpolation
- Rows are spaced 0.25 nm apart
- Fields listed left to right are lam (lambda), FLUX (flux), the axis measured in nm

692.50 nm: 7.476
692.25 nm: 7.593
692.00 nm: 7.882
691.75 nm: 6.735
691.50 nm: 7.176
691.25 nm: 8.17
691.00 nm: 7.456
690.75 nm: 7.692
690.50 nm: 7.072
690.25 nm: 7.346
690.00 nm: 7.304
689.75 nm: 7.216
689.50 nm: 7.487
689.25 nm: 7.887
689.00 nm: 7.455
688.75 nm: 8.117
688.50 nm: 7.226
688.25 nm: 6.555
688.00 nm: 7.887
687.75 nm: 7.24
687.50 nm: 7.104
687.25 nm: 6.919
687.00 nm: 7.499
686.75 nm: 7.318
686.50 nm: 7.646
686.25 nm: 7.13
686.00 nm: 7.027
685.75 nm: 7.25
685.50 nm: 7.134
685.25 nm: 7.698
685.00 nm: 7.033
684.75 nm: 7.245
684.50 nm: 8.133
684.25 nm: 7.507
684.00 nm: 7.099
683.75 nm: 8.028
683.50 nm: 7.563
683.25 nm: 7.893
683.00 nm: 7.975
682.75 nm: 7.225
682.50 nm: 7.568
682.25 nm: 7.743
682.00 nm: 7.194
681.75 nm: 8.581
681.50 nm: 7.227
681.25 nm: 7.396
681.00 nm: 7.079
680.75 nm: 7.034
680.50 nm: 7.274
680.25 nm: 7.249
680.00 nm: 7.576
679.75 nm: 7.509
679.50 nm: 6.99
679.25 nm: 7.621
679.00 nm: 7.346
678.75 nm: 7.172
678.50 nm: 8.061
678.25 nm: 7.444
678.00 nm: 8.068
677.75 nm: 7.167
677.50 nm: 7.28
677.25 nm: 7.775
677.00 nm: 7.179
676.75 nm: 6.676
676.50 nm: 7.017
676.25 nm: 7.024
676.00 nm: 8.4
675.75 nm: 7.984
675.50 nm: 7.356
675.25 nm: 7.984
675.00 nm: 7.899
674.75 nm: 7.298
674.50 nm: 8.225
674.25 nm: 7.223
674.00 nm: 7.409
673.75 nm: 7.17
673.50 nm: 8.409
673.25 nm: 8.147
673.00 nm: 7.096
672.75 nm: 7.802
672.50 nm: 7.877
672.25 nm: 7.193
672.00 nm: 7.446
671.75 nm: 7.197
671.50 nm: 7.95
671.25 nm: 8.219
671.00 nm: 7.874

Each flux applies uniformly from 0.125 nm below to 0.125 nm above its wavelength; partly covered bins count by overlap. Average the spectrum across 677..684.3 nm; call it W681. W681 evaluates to 7.5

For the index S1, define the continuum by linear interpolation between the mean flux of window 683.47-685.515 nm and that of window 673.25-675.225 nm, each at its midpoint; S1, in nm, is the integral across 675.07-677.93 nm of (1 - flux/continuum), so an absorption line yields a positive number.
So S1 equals 0.076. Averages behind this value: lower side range 7.71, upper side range 7.51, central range 7.46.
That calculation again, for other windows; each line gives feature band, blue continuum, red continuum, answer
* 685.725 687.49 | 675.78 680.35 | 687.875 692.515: 0.05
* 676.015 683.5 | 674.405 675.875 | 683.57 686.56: 0.16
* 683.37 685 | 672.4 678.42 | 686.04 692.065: -0.02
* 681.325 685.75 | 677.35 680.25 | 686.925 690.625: -0.09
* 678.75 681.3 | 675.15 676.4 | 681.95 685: 0.12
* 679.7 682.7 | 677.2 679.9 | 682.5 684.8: 0.05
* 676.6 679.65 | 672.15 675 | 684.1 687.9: 0.05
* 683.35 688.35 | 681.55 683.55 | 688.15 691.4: 0.16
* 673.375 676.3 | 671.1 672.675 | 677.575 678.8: -0.03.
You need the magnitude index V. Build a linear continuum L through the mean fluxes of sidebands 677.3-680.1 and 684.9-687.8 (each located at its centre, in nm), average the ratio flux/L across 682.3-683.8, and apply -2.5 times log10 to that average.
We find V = -0.05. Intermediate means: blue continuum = 7.48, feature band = 7.69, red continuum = 7.25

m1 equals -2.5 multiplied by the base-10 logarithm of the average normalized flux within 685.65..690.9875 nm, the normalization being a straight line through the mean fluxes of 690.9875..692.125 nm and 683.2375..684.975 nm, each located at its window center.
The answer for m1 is 0.03 mag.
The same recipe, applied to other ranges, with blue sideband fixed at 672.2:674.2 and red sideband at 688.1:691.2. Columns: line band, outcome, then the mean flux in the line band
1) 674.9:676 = -0.037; 7.87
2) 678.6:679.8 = 0.033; 7.33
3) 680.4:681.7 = 0.038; 7.28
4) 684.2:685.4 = -0.004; 7.52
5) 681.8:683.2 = -0.014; 7.62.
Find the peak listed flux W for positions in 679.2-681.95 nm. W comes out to 8.581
